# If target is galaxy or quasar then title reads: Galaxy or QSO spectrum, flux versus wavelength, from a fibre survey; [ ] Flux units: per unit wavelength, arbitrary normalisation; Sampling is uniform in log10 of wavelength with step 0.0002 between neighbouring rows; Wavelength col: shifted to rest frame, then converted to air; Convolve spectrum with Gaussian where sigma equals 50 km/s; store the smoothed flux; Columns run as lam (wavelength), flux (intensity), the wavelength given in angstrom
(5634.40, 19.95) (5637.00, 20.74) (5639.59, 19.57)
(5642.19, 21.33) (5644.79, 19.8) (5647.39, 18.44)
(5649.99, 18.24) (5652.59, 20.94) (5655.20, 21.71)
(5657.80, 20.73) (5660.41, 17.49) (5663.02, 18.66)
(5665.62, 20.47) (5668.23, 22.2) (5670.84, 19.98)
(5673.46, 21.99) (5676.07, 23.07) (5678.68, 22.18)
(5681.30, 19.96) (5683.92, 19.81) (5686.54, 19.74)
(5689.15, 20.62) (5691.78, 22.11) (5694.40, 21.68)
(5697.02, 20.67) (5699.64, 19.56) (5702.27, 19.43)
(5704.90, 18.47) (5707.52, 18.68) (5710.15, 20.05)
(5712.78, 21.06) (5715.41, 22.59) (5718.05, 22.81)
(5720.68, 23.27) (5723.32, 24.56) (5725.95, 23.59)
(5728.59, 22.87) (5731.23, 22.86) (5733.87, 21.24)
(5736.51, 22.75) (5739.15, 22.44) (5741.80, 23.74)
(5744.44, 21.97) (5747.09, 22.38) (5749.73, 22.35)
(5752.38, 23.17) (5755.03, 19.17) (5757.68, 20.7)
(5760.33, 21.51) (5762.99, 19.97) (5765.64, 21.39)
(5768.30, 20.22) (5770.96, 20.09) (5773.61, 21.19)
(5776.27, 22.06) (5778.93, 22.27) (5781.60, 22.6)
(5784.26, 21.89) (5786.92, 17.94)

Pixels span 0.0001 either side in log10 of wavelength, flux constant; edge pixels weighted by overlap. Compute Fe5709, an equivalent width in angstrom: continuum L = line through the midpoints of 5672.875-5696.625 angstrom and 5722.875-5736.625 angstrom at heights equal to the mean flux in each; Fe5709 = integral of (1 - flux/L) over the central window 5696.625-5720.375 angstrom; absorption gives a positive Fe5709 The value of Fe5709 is 1.75 angstrom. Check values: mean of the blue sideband 21.2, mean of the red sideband 22.9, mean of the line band 20.5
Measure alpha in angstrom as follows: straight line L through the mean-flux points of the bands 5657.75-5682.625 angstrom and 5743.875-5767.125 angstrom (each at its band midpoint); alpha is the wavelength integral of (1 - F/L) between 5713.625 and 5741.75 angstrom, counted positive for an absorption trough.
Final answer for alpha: -2.3 angstrom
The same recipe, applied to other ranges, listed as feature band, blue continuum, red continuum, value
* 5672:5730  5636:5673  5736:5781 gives -1.5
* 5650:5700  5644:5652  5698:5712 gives -4.0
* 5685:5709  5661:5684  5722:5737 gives 1.8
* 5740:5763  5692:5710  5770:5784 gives -0.7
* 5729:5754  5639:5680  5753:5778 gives -2.2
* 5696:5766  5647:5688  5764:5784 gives -2.0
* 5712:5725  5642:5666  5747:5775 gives -1.5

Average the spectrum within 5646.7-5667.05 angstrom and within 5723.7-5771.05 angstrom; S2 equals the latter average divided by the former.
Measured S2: 1.11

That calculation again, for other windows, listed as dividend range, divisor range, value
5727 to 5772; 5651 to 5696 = 1.05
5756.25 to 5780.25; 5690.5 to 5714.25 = 1.04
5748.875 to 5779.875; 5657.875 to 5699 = 1.02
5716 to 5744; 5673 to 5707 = 1.11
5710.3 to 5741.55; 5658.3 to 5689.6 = 1.10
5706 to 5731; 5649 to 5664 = 1.13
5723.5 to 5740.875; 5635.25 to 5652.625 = 1.15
